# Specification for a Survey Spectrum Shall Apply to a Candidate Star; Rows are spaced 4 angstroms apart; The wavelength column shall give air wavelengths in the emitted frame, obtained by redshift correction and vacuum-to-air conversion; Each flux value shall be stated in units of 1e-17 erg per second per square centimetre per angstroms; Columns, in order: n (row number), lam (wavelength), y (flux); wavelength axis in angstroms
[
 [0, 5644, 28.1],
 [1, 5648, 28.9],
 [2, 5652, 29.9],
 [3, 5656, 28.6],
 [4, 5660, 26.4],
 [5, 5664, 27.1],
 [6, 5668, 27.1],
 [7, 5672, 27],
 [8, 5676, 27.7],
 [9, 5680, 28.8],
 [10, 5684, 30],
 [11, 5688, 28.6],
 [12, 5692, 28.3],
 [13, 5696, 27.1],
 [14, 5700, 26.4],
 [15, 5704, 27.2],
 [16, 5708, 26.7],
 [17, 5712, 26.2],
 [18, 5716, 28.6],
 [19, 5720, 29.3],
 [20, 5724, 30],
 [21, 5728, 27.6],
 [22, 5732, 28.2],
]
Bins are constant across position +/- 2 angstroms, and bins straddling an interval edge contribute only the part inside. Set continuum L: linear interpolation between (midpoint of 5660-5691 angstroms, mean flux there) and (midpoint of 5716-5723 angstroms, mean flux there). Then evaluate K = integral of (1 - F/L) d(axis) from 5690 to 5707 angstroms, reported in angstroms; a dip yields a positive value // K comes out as 0.8 angstroms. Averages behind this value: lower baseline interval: 27.9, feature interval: 27.2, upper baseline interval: 29.2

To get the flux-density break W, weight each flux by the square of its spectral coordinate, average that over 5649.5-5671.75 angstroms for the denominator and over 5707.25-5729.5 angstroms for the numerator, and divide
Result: 1.0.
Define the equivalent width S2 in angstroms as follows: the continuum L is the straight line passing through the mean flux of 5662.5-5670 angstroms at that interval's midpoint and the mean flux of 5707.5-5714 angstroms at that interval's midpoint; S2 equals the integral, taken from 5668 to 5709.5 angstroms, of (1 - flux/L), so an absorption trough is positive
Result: -1.58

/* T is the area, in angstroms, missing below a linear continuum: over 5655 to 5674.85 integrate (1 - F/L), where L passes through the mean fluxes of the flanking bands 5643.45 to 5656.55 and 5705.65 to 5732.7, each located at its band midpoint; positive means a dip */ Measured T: 1.1 angstroms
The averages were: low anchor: 29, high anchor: 28.1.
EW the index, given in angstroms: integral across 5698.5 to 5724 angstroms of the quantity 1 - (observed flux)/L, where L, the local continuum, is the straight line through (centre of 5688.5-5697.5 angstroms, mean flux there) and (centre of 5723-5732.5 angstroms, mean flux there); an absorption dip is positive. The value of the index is 0.5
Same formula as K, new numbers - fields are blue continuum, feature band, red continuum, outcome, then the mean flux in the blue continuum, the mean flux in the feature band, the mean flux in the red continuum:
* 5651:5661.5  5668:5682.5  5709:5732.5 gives 0.2 angstroms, 28.2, 27.8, 28.3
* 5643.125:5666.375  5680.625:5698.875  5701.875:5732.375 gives -0.2 angstroms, 28.2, 28.4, 28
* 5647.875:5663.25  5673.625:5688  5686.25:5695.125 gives -0.2 angstroms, 28.3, 28.8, 28.3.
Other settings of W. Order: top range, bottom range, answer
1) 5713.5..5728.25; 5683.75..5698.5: 1.04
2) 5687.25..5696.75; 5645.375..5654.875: 0.97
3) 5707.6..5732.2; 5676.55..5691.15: 0.99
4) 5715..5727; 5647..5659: 1.03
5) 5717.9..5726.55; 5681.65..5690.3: 1.02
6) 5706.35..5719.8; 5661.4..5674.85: 1.03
